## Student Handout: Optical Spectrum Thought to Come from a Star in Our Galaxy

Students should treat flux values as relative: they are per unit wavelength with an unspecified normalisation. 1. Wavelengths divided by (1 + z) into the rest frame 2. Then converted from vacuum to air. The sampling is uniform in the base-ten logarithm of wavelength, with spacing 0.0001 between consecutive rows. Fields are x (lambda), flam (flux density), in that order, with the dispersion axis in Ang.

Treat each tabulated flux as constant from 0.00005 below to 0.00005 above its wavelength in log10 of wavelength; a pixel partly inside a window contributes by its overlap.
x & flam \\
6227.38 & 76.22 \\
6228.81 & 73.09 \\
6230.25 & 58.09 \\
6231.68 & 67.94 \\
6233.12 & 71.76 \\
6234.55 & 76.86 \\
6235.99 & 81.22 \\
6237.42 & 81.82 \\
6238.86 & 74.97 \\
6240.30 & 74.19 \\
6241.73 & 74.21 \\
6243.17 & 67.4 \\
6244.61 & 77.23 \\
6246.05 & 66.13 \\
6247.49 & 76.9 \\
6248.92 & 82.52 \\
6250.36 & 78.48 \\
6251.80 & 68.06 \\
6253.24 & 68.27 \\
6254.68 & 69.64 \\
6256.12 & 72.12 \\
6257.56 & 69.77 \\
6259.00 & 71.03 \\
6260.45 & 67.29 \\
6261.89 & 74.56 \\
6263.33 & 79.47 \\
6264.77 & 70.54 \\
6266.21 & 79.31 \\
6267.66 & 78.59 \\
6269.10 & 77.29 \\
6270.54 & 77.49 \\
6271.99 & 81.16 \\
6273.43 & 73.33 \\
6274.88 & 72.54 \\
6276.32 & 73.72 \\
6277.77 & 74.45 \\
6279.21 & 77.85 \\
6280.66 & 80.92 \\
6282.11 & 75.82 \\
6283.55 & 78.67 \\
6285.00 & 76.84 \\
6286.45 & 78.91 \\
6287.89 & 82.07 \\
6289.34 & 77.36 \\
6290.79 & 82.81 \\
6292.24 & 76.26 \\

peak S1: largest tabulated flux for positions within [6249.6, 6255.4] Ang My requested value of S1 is 78.48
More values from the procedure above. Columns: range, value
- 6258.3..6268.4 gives 79.47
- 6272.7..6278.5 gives 74.45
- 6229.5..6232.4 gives 67.94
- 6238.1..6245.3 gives 77.23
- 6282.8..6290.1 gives 82.07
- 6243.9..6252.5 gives 82.52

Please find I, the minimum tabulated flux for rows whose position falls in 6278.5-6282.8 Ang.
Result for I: 75.82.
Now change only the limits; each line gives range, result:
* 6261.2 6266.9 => 70.54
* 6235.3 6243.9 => 67.4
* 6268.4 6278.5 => 72.54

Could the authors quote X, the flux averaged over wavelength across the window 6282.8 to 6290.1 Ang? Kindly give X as 78.8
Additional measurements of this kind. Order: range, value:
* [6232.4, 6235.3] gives 74.3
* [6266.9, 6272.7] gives 78.6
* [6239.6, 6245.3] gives 73.3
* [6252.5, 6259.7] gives 70.2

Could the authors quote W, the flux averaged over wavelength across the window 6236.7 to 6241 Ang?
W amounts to 77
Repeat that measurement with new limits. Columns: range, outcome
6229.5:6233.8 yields 65.8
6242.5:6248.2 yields 71.9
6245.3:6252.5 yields 74.5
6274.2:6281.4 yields 75.9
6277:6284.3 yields 77.5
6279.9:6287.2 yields 78.3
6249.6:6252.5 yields 73.4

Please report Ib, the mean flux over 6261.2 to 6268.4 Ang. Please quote 76.5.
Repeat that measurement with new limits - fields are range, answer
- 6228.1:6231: 65.6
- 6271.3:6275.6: 75.7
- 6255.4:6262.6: 70.9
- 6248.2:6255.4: 73.5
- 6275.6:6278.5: 74.2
